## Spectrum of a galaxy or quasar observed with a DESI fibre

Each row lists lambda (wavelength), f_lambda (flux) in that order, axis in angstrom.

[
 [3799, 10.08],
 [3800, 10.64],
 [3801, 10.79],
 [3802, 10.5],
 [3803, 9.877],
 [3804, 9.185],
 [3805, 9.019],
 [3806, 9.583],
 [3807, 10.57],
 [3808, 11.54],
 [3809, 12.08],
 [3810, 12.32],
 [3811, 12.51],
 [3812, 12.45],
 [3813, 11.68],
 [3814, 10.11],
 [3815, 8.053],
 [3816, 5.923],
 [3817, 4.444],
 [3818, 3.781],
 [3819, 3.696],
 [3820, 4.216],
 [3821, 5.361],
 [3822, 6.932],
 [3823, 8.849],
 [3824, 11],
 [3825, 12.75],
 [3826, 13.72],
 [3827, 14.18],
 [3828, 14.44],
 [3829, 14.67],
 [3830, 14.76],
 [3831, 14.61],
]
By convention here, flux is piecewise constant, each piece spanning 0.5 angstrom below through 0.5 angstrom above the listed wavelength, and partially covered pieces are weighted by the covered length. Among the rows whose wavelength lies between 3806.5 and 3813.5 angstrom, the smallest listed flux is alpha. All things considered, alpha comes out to 10.57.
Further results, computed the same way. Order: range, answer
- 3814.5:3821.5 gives 3.696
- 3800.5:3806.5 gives 9.019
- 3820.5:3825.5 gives 5.361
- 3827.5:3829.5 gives 14.44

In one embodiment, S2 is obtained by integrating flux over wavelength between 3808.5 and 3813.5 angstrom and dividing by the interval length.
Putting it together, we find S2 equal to 12.2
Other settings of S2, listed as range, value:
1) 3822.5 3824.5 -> 9.92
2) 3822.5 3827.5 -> 12.1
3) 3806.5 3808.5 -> 11.1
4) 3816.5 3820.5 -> 4.03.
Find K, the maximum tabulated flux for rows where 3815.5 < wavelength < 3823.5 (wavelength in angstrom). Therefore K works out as 8.849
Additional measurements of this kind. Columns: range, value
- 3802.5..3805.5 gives 9.877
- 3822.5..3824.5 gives 11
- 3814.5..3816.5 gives 8.053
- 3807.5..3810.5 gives 12.32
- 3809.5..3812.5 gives 12.51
